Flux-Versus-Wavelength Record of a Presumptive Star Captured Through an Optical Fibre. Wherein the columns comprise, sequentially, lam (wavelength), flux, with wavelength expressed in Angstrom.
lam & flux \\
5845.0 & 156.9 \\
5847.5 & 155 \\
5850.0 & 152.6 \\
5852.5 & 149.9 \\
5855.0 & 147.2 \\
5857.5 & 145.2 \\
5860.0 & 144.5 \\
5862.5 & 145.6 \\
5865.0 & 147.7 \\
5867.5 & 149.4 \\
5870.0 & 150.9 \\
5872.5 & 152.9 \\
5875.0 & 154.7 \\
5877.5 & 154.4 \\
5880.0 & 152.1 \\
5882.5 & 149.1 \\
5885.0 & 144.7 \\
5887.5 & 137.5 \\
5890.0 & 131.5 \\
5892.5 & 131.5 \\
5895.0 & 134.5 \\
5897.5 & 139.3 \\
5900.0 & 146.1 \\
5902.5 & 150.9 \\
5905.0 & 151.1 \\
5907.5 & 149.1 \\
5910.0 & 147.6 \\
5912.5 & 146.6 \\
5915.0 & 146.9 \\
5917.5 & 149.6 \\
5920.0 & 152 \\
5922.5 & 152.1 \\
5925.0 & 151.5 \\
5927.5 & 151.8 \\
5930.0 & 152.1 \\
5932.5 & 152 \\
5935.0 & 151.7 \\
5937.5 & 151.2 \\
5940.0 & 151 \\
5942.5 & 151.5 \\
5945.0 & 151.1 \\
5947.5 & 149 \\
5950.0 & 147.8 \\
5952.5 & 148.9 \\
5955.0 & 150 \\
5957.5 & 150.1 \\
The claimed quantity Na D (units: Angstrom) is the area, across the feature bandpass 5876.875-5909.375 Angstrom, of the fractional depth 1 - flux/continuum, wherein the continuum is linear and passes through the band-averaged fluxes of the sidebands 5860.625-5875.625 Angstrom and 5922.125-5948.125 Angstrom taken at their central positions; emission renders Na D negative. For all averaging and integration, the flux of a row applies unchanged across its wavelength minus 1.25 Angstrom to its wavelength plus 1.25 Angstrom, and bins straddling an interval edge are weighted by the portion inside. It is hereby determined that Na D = 1.4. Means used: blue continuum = 150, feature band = 144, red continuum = 151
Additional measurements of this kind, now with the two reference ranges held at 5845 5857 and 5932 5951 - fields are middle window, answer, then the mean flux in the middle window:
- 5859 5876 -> 0.21 Angstrom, 149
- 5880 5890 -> 0.52 Angstrom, 143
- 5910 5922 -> 0.16 Angstrom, 149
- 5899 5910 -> 0.13 Angstrom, 149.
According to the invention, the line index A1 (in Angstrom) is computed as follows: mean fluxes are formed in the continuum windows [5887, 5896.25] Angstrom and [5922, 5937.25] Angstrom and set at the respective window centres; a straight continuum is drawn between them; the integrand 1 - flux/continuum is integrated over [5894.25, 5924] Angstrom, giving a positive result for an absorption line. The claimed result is -1.2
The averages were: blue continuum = 133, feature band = 147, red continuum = 152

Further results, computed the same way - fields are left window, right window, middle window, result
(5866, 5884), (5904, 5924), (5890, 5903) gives 1.0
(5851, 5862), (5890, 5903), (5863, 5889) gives -1.1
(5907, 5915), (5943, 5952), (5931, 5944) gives -0.2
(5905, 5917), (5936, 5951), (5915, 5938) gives -0.3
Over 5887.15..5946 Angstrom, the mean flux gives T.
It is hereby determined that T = 147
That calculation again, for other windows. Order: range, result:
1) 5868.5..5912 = 146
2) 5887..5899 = 135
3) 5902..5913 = 149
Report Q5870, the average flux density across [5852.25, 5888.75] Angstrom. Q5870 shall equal 148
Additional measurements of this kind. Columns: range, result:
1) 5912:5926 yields 150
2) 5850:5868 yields 147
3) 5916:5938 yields 152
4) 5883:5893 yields 138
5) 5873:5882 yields 153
